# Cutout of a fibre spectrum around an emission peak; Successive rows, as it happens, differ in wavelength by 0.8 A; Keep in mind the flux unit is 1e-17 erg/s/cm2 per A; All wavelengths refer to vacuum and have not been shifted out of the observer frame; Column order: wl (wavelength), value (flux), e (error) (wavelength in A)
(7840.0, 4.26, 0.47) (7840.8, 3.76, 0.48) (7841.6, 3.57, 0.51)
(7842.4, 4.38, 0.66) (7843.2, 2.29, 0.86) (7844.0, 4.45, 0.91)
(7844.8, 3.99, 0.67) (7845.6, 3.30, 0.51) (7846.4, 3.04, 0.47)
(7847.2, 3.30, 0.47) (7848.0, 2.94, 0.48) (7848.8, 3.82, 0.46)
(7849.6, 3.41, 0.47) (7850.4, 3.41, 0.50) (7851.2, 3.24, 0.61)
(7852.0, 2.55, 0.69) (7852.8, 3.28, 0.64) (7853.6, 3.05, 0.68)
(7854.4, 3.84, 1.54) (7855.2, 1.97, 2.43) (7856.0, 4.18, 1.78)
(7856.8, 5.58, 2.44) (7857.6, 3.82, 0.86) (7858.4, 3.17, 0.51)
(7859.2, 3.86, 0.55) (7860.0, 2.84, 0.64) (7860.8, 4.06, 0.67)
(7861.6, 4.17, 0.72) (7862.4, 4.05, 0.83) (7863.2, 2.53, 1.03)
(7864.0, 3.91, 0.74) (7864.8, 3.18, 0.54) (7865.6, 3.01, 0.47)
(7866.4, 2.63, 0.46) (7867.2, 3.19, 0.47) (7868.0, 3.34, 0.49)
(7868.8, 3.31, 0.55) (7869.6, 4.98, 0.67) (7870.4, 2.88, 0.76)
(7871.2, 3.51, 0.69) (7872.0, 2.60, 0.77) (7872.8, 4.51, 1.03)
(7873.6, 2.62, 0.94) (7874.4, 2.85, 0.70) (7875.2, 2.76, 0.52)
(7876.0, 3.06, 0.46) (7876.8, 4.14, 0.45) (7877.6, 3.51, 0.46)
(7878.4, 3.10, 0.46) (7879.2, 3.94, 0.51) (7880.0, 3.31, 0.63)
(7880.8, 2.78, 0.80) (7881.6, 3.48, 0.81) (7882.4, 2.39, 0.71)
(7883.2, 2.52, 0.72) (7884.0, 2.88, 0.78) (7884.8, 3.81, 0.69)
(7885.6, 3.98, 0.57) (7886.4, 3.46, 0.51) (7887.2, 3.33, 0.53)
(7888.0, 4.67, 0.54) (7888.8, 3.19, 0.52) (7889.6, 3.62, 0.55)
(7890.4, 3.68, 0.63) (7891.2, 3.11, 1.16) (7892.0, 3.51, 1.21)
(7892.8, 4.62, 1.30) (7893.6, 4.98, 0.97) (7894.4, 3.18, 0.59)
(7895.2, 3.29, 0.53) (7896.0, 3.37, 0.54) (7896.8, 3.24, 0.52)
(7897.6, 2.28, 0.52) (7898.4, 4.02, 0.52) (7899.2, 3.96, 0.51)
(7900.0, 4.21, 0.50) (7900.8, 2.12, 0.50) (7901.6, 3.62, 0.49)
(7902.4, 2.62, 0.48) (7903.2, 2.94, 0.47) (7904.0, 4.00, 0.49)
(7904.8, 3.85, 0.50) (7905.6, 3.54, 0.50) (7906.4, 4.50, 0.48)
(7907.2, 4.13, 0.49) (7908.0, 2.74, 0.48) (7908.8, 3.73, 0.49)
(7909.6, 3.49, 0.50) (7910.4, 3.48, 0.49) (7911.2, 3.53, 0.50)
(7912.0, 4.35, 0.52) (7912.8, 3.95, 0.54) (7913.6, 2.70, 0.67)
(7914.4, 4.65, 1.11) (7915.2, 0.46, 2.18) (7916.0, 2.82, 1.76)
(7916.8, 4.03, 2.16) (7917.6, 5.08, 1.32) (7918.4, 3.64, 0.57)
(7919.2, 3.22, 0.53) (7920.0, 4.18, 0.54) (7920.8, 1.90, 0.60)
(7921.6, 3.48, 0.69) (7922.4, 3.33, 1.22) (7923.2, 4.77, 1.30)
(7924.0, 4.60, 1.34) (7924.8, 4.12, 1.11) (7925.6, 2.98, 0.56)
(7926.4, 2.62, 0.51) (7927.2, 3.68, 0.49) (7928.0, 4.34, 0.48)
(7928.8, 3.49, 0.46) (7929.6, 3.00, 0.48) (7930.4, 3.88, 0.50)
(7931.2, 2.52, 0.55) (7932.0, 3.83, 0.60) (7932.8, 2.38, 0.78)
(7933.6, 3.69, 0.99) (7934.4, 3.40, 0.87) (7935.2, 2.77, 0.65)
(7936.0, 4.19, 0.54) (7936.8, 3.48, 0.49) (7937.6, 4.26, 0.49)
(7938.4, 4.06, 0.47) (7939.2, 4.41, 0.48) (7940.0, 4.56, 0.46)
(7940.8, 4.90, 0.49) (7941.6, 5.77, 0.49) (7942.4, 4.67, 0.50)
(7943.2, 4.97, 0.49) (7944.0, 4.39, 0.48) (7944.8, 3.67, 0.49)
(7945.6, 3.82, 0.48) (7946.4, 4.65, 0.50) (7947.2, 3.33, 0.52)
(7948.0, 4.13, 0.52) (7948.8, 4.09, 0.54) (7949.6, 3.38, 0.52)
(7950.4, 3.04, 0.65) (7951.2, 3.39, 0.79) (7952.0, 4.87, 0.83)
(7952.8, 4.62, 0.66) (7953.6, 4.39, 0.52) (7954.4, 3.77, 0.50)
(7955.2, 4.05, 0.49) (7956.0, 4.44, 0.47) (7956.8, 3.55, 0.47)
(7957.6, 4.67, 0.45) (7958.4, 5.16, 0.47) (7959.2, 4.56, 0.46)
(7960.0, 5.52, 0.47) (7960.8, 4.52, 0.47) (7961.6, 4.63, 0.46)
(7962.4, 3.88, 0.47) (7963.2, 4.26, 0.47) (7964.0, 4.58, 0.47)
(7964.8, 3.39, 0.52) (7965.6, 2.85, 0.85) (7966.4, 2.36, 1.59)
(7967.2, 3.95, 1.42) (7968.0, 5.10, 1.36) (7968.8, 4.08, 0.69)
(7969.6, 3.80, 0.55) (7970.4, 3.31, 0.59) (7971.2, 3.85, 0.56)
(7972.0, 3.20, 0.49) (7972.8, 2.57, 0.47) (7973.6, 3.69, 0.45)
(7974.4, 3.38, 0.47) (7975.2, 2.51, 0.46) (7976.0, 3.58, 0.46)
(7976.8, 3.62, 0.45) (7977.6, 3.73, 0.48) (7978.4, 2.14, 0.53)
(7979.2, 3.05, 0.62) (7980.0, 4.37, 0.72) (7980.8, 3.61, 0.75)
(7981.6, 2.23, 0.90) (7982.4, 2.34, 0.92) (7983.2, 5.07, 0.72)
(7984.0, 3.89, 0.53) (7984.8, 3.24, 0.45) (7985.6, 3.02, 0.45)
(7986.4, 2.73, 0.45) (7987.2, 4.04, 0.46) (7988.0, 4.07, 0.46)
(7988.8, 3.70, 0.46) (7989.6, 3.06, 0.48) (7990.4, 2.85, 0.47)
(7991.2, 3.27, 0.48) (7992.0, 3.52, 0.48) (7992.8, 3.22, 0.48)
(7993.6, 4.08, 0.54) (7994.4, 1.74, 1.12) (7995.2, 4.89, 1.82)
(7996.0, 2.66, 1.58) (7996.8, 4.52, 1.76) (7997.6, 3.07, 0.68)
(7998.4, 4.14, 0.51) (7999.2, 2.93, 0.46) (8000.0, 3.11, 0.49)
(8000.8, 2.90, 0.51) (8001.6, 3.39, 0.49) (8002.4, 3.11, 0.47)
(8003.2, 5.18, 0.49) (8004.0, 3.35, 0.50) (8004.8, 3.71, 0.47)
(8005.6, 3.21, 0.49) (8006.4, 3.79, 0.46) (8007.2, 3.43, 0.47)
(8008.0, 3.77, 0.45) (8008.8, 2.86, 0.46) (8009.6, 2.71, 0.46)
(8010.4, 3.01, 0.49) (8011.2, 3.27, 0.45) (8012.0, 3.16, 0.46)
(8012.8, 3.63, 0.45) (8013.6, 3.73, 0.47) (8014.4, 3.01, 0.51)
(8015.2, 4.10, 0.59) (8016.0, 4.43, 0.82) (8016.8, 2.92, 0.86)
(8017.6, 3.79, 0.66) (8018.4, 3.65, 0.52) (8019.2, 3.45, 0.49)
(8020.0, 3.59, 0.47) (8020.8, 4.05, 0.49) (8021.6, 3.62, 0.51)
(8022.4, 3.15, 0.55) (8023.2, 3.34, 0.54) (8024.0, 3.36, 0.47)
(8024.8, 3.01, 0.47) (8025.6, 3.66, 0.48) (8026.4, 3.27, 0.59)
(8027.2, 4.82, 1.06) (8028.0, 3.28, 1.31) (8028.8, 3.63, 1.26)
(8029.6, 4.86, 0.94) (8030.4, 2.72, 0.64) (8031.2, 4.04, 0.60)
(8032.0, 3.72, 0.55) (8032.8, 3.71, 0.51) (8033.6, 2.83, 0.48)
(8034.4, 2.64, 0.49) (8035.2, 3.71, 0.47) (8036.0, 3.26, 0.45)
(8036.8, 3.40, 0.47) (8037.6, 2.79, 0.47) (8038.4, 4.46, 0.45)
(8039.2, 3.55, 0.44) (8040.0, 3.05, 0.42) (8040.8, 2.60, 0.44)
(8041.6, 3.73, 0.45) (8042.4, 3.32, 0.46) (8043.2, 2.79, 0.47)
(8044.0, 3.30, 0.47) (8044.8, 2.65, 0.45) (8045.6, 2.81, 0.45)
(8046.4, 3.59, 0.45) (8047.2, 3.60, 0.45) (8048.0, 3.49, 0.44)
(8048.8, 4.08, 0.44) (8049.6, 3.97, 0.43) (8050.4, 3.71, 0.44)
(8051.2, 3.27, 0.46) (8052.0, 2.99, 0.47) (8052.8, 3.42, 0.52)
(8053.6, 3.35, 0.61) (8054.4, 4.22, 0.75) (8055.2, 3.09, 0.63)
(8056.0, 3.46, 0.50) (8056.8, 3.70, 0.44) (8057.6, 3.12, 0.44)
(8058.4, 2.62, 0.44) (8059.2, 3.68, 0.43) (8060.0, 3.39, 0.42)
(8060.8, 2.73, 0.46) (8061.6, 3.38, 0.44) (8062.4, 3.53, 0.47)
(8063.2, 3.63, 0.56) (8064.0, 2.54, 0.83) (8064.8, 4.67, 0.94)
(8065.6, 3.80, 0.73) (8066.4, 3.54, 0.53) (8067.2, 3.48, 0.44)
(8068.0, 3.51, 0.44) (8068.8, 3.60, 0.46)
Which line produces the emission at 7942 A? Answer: [S II]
